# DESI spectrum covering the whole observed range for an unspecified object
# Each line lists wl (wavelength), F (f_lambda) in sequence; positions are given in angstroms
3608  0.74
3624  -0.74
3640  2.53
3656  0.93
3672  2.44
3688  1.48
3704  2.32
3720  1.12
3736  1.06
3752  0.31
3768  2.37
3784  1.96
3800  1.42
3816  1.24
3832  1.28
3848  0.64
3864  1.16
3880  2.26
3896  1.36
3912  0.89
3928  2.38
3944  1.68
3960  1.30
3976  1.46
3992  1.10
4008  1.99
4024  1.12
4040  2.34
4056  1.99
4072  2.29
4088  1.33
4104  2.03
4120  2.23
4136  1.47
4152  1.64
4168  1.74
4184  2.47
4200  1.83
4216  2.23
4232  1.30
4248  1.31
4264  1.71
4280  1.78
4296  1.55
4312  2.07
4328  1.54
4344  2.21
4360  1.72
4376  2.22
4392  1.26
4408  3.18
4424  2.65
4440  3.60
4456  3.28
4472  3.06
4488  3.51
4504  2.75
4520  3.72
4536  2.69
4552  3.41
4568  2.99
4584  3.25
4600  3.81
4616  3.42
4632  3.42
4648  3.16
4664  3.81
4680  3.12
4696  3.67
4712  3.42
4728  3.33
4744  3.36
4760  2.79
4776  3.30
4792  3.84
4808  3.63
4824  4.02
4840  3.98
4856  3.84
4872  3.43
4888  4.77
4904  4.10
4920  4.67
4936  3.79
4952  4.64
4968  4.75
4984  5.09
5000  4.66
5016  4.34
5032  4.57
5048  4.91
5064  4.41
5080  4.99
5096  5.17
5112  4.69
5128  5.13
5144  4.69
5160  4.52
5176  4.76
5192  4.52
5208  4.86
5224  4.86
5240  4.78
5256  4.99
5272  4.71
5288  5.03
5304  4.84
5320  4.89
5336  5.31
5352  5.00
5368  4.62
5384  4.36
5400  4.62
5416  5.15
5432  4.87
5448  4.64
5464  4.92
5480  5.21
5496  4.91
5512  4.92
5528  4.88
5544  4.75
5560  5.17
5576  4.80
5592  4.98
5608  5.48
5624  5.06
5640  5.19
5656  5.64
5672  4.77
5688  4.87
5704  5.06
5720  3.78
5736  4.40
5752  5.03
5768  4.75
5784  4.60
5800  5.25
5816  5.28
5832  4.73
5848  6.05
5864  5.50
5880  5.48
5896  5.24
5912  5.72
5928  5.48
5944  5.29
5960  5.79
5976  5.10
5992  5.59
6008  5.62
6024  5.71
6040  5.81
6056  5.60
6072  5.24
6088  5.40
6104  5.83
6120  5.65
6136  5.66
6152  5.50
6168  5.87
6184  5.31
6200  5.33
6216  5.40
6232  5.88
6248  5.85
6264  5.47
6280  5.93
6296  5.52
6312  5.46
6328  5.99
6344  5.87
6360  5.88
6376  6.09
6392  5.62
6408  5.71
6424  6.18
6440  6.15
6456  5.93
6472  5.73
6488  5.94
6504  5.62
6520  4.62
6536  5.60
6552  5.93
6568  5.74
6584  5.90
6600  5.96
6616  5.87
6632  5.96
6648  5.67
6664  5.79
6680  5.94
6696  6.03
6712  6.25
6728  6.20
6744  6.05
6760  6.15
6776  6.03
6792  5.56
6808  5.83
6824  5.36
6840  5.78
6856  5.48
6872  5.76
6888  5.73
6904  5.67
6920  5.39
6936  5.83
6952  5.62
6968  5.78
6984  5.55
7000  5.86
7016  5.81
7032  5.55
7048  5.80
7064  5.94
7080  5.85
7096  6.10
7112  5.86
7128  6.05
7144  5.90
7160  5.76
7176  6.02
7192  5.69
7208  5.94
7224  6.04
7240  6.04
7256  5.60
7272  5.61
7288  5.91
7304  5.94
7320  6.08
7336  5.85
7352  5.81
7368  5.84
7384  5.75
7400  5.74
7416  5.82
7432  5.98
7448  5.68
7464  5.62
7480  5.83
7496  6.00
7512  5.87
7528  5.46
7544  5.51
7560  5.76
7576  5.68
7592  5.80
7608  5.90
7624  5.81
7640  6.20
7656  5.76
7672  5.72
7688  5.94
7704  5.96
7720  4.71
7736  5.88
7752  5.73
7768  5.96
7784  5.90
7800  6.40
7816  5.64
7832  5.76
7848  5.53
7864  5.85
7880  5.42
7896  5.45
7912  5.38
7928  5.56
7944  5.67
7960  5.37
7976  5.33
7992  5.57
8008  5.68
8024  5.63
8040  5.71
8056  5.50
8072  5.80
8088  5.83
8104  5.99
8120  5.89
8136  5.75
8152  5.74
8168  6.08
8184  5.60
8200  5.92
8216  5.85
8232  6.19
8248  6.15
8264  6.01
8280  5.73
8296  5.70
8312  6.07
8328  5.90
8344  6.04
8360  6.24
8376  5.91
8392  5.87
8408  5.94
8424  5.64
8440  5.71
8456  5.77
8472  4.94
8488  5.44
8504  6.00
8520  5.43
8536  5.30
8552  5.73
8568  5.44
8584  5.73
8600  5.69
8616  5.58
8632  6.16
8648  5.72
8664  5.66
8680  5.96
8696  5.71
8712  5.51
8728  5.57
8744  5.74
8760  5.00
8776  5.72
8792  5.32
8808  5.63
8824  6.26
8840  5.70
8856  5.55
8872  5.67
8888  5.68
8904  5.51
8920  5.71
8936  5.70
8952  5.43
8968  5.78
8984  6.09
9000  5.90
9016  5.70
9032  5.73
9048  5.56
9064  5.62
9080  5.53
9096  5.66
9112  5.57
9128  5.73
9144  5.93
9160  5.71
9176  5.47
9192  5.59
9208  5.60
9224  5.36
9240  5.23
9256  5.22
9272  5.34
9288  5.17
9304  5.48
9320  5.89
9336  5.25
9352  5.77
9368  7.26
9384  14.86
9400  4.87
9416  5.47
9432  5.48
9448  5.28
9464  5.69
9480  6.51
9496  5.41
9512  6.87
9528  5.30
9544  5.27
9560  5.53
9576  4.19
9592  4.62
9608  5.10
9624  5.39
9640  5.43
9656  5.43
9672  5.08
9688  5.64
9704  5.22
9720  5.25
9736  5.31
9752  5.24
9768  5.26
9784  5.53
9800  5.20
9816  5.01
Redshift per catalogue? 0.11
